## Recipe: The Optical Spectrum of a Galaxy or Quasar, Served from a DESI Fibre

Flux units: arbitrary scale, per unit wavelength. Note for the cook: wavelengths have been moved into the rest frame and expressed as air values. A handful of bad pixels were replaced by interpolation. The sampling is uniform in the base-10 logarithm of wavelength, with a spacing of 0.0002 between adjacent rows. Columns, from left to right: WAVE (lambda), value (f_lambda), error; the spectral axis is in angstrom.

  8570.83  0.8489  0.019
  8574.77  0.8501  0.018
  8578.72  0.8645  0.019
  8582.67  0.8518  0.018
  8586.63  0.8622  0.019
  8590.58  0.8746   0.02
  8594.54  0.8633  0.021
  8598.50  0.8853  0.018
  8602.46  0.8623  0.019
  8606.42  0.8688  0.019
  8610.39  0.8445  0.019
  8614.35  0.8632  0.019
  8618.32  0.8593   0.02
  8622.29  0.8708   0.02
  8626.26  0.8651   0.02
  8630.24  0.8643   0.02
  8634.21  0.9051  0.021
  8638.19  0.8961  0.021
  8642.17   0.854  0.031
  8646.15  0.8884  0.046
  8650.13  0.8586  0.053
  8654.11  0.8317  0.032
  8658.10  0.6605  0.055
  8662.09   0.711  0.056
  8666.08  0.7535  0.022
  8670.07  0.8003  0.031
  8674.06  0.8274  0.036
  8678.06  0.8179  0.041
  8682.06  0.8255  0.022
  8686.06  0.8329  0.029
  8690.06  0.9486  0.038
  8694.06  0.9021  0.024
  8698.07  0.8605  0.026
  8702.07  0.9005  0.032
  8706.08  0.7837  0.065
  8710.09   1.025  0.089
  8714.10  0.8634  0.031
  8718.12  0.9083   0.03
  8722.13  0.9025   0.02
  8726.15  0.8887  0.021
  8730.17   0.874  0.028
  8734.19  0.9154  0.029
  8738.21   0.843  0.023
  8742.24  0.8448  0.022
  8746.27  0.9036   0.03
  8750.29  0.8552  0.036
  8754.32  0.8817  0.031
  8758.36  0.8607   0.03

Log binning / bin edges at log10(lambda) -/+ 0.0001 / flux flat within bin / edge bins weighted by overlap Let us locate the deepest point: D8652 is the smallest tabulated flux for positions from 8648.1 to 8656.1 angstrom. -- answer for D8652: 0.8317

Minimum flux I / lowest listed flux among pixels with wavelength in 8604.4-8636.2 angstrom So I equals 0.8445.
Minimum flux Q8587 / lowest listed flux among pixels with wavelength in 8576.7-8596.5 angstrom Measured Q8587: 0.8518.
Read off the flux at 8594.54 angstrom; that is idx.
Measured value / 0.8633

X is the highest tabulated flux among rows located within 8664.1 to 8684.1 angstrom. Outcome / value 0.8274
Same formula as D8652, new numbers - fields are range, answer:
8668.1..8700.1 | 0.8003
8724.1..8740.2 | 0.843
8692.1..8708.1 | 0.7837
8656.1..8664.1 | 0.6605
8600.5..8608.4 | 0.8623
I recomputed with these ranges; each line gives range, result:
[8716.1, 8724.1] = 0.9025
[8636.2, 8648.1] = 0.854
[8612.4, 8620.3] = 0.8593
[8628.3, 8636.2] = 0.8643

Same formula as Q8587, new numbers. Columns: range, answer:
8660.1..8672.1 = 0.711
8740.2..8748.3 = 0.8448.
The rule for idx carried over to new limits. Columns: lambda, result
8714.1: 0.8634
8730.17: 0.874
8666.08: 0.7535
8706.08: 0.7837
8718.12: 0.9083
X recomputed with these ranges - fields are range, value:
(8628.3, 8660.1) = 0.9051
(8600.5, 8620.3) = 0.8688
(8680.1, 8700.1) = 0.9486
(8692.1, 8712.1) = 1.025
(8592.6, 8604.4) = 0.8853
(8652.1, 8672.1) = 0.8317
